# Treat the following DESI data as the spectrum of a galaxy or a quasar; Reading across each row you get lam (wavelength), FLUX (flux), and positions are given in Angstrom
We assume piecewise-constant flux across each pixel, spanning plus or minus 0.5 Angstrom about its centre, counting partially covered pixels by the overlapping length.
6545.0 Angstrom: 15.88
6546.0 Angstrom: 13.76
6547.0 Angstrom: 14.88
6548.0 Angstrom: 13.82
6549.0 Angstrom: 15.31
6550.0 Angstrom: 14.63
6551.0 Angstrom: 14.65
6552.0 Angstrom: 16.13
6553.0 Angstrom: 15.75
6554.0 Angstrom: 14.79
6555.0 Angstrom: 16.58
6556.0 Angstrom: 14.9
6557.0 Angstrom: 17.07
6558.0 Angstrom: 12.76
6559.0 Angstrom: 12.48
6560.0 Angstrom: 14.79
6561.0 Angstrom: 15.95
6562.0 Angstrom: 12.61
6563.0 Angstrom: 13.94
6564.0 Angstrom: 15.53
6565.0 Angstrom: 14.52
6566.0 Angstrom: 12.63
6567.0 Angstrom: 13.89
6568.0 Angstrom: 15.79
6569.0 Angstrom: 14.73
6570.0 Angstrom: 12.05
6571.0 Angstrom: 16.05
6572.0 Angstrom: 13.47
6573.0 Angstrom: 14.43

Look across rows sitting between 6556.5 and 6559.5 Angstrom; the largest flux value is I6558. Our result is 17.07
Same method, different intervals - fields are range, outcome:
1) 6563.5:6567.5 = 15.53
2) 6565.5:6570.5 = 15.79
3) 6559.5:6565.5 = 15.95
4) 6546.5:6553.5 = 16.13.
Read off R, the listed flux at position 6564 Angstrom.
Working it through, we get 15.53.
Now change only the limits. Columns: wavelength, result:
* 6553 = 15.75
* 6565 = 14.52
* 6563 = 13.94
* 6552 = 16.13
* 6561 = 15.95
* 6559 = 12.48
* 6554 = 14.79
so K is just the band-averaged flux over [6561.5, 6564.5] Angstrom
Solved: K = 14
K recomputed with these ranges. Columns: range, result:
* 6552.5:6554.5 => 15.3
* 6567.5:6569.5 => 15.3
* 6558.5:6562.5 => 14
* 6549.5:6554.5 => 15.2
